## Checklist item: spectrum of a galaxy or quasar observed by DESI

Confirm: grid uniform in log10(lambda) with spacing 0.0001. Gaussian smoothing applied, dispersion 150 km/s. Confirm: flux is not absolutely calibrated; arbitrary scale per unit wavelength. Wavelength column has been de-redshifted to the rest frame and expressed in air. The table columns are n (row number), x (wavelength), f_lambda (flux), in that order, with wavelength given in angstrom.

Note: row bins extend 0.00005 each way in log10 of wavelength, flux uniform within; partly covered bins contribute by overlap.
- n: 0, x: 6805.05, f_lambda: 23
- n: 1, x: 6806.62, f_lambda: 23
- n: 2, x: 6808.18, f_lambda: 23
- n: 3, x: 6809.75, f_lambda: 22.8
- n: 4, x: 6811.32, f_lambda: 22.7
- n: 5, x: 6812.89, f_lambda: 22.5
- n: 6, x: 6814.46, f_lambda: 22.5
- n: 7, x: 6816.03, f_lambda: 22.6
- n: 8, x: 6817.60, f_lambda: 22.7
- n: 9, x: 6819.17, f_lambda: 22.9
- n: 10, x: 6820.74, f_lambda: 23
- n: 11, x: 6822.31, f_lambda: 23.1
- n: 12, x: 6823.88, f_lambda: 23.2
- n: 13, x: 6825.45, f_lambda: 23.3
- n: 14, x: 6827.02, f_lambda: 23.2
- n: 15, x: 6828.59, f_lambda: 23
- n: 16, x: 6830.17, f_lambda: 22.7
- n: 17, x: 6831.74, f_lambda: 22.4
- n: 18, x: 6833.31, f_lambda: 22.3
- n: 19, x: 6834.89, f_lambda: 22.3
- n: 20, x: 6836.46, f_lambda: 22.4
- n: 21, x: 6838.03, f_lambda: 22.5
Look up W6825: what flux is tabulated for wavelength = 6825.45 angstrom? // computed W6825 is 23.3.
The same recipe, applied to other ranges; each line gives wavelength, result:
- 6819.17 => 22.9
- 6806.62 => 23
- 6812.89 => 22.5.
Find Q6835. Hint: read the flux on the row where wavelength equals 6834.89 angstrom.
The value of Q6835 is 22.3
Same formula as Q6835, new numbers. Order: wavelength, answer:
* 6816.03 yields 22.6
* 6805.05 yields 23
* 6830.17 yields 22.7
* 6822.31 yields 23.1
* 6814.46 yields 22.5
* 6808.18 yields 23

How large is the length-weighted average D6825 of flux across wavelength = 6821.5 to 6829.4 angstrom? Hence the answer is 23.2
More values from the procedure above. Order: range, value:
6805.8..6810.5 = 22.9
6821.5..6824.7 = 23.2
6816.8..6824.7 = 23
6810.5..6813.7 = 22.6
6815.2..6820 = 22.7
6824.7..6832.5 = 22.9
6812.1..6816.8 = 22.5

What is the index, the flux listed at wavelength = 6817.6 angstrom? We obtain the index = 22.7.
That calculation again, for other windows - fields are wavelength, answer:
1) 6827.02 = 23.2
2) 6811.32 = 22.7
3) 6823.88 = 23.2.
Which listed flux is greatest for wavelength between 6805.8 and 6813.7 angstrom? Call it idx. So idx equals 23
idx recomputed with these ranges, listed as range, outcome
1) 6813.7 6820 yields 22.9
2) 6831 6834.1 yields 22.4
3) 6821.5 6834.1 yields 23.3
